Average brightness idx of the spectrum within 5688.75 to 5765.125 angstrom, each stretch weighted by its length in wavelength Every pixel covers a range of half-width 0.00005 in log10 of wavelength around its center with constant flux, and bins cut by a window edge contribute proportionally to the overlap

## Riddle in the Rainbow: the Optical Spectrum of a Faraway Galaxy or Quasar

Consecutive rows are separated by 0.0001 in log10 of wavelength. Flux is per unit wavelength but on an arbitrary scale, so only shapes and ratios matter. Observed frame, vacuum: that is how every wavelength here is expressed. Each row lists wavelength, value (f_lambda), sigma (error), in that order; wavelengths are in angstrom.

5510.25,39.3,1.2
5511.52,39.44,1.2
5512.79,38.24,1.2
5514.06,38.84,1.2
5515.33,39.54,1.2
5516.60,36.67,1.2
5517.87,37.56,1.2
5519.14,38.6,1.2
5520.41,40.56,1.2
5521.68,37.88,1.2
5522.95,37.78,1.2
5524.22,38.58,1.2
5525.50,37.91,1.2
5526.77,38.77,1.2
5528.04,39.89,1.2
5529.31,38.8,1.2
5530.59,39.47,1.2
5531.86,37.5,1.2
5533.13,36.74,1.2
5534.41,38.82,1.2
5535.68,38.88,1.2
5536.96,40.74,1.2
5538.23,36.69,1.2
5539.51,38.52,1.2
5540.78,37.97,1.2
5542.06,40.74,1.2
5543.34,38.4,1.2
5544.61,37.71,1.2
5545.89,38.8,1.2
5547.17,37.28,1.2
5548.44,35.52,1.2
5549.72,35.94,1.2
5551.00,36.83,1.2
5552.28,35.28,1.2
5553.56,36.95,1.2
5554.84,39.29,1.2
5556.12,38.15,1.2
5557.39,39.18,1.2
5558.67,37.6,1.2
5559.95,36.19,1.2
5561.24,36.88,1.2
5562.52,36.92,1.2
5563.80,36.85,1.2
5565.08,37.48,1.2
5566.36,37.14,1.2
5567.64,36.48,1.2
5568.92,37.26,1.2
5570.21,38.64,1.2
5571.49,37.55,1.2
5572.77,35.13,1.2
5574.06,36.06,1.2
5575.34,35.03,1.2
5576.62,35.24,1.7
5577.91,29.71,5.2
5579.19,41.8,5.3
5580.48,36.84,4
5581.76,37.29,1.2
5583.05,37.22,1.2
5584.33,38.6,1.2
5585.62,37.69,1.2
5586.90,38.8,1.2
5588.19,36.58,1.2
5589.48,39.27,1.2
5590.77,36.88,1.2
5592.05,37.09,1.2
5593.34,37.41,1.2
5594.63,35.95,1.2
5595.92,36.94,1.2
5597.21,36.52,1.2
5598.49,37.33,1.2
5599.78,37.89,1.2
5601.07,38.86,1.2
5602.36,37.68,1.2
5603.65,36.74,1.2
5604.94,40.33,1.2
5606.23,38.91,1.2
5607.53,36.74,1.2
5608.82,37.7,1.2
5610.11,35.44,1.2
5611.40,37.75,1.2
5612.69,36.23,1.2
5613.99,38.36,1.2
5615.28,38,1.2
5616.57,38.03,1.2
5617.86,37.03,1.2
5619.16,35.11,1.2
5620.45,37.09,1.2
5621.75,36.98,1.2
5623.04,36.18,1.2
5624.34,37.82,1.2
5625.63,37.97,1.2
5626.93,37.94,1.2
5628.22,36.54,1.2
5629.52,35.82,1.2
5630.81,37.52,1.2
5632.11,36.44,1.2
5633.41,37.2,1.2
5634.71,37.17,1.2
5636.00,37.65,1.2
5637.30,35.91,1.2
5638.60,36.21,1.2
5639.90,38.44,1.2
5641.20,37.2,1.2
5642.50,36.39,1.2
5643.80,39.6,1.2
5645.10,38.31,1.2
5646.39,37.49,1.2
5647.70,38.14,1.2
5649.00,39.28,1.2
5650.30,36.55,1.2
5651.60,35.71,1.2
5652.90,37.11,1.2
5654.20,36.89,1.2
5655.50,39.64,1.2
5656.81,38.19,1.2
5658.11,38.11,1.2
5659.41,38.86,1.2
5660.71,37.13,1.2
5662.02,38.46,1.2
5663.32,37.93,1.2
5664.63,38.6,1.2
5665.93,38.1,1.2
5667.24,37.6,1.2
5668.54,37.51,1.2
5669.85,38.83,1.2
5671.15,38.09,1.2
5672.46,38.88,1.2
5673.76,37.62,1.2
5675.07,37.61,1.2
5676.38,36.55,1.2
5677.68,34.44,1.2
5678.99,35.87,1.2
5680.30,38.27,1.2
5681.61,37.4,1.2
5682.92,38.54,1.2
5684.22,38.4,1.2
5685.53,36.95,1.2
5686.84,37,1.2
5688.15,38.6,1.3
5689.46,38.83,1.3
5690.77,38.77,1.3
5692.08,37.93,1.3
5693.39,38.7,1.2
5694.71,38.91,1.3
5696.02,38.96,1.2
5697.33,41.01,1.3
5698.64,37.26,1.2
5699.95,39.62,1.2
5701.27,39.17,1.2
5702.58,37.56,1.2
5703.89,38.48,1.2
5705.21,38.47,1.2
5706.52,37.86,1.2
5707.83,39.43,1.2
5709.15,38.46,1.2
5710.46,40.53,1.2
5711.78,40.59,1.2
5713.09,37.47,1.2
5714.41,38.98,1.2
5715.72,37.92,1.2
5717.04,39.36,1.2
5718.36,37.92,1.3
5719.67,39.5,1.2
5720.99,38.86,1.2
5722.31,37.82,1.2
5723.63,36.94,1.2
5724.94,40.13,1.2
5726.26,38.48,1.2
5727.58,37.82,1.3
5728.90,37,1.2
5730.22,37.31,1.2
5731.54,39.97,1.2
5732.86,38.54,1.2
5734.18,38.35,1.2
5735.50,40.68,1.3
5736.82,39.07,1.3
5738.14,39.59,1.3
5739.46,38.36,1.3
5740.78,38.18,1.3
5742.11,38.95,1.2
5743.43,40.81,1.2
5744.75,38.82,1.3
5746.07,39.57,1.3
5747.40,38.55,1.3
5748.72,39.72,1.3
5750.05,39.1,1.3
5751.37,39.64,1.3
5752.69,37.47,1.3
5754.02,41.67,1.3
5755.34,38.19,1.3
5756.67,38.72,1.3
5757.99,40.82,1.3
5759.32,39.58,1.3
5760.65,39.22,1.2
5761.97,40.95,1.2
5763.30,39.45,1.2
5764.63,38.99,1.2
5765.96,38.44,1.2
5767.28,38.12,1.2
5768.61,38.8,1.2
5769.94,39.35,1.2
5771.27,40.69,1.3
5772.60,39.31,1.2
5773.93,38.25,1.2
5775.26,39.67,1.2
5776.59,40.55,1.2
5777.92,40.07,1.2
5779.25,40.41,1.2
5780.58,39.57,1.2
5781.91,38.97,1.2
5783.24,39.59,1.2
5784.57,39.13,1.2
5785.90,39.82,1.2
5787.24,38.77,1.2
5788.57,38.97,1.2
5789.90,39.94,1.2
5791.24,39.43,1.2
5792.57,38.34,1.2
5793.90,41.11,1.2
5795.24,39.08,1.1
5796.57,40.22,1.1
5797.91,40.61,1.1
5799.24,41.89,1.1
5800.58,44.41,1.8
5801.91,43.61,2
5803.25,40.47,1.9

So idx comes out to 38.9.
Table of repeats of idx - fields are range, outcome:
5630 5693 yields 37.7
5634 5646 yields 37.5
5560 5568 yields 36.9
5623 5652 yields 37.3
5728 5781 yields 39.3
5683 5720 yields 38.7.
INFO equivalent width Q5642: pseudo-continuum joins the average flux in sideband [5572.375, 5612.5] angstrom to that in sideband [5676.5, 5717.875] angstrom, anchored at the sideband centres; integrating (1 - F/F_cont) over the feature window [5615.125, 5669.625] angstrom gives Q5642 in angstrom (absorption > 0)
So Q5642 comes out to 0.4 angstrom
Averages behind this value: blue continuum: 37.1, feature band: 37.5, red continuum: 38.4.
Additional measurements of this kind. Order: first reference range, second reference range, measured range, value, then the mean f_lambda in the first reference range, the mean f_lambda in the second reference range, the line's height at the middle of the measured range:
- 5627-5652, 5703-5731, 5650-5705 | -0.13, 37.3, 38.5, 37.9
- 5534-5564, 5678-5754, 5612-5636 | 0.67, 37.8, 38.6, 38.2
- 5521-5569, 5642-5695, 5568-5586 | 0.55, 37.8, 37.8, 37.8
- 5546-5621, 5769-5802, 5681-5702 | 0.10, 37.2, 40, 38.7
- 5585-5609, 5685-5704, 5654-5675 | 0.05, 37.6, 38.5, 38.3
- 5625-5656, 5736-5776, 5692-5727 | -0.23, 37.4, 39.3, 38.5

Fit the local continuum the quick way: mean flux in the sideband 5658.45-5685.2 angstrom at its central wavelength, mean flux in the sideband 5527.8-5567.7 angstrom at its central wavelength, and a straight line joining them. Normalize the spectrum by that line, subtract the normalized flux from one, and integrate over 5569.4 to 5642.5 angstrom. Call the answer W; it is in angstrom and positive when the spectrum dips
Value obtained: 1.2 angstrom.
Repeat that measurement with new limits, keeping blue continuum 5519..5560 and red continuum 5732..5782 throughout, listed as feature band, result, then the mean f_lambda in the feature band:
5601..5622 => 0.60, 37.4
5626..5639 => 0.60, 36.9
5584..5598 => 0.38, 37.4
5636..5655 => 0.65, 37.4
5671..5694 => 0.74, 37.7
